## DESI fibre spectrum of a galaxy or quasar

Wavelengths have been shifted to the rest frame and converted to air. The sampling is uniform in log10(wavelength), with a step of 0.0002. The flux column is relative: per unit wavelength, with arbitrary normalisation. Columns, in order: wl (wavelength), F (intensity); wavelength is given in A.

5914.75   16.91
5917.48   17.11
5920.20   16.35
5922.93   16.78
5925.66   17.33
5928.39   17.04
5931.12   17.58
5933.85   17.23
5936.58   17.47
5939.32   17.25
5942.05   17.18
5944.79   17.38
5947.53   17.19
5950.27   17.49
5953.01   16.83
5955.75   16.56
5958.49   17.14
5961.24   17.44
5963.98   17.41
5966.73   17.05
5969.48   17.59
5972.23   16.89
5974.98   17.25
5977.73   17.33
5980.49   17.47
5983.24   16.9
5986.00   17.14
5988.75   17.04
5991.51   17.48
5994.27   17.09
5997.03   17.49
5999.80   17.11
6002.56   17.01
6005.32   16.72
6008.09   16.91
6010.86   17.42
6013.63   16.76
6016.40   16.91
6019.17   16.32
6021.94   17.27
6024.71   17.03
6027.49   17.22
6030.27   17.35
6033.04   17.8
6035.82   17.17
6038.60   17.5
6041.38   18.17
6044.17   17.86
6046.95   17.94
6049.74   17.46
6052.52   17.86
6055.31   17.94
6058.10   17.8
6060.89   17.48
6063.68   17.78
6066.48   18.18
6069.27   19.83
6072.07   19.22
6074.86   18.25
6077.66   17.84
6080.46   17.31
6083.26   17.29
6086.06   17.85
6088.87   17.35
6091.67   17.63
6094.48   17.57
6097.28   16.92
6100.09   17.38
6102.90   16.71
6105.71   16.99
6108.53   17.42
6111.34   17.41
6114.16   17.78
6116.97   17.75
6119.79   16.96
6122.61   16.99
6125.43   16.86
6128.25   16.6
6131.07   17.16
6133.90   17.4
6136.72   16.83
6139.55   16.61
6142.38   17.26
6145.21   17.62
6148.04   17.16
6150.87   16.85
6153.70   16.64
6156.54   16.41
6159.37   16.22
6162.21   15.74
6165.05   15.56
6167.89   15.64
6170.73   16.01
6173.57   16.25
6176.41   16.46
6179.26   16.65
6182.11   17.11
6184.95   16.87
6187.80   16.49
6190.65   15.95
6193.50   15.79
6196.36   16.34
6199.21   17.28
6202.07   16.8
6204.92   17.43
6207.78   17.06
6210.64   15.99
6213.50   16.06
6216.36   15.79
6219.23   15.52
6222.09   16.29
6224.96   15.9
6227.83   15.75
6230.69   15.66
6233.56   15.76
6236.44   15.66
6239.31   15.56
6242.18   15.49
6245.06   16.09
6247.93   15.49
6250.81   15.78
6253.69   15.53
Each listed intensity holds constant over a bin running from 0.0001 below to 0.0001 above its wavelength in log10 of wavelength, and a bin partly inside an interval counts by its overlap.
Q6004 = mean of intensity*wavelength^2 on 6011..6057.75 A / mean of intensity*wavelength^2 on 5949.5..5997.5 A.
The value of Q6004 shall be 1.03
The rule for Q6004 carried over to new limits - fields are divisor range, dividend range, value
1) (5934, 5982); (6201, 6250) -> 1.01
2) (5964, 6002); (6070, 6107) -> 1.06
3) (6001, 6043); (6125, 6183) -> 1.01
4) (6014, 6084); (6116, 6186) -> 0.97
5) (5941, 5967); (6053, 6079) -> 1.10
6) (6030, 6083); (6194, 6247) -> 0.95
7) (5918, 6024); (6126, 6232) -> 1.03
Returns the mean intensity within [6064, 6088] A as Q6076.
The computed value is 18.2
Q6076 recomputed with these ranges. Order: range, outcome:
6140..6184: 16.5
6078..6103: 17.4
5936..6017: 17.2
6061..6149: 17.5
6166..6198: 16.3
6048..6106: 17.8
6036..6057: 17.8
